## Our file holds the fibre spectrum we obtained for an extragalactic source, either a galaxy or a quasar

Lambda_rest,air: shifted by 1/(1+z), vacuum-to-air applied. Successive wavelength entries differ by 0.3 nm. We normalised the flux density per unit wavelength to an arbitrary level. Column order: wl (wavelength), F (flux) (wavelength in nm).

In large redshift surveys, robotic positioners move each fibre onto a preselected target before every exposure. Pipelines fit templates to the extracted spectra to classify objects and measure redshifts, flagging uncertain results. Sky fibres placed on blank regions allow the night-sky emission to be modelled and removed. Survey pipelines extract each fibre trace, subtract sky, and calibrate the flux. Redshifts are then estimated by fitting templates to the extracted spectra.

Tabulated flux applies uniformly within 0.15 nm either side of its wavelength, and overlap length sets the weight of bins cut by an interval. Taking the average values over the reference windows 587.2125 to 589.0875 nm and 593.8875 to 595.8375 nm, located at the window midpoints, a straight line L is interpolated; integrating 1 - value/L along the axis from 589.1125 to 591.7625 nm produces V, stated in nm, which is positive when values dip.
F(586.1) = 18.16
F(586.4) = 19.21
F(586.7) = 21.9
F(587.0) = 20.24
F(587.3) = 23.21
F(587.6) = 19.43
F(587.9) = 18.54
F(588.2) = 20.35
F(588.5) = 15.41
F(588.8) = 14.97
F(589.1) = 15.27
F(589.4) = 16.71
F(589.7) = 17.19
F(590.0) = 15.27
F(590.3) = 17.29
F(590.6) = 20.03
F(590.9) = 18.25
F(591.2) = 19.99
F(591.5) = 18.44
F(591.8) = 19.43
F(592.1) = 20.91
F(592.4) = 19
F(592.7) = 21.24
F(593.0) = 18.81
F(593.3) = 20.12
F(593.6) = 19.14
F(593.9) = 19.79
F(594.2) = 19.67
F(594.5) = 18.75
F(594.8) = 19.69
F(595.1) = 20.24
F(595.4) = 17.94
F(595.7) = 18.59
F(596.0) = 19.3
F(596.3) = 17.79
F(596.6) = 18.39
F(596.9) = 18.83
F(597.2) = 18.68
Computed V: 0.108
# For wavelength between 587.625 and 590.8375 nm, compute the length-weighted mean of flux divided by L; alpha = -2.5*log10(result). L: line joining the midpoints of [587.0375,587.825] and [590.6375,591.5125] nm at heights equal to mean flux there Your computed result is 0.16 mag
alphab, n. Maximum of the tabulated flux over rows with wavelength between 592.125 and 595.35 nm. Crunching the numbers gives 21.24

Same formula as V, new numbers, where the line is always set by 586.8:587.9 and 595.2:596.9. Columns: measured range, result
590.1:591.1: 0.07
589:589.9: 0.17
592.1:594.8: -0.07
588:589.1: 0.20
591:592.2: 0.00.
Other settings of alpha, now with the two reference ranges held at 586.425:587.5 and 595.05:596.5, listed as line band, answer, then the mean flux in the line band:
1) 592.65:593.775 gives -0.01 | 19.7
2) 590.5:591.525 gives 0.05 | 19.2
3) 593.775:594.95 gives -0.02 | 19.5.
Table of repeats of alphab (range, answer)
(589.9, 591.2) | 20.03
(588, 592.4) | 20.91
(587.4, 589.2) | 20.35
